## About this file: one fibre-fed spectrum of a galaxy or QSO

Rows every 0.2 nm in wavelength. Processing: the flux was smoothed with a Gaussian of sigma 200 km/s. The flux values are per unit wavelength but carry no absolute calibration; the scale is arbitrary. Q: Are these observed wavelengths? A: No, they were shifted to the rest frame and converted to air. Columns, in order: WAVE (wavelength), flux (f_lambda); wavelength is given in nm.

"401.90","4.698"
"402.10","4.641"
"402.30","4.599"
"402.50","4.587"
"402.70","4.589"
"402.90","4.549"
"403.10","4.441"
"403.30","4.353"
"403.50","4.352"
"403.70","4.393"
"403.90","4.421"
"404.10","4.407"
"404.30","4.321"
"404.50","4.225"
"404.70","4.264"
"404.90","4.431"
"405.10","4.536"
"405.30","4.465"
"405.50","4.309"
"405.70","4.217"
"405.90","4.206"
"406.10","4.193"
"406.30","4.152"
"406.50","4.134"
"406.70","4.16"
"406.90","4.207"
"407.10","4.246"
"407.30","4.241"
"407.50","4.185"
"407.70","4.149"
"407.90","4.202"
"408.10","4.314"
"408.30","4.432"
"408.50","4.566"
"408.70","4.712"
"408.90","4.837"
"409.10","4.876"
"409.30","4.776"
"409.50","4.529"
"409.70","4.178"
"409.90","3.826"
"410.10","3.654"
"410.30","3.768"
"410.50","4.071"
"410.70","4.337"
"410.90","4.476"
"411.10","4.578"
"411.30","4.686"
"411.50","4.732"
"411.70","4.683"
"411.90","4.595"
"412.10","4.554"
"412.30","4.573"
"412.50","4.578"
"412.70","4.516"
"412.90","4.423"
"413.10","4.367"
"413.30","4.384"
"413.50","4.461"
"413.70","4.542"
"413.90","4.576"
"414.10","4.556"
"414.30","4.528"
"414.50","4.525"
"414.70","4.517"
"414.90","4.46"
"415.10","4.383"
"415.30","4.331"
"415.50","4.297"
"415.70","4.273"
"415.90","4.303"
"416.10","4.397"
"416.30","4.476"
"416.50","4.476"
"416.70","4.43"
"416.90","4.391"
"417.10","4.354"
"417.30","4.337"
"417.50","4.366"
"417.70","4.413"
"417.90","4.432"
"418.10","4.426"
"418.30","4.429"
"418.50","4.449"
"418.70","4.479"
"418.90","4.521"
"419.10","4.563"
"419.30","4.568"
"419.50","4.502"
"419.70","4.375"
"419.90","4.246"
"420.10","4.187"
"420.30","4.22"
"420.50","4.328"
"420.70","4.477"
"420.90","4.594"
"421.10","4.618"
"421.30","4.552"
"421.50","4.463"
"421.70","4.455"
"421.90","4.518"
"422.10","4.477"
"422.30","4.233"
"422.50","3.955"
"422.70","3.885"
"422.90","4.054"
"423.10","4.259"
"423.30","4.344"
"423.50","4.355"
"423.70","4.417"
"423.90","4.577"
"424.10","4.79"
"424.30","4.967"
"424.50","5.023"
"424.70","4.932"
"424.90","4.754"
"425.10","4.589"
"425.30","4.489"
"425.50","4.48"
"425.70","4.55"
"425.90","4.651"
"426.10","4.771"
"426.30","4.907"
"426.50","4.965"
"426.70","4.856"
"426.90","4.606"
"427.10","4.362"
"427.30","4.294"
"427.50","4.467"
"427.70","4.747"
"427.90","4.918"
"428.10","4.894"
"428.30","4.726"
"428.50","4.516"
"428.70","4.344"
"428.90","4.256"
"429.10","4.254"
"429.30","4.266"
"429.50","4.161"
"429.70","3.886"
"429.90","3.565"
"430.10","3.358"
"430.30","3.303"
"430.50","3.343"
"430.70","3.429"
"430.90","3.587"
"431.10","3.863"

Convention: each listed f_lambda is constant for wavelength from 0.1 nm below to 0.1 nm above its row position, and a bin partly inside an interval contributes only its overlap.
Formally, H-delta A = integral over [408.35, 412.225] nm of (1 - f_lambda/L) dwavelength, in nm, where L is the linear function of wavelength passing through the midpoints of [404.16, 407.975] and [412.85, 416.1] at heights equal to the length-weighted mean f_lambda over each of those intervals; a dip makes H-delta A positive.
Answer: -0.09 nm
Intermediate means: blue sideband 4.26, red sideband 4.43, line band 4.44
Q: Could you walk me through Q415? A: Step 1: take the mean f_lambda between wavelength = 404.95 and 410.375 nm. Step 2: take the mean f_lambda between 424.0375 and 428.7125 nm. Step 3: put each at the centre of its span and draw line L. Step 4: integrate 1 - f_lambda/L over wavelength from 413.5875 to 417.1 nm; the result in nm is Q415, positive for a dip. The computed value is 0.02 nm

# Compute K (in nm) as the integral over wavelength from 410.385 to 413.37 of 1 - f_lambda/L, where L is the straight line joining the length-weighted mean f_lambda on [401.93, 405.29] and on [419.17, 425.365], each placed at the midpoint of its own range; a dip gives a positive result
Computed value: -0.03 nm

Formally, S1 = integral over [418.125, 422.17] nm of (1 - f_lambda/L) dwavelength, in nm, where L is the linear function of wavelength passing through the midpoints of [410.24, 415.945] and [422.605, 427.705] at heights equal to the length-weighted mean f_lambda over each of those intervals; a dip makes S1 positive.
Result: 0.07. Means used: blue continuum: 4.46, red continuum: 4.58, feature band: 4.45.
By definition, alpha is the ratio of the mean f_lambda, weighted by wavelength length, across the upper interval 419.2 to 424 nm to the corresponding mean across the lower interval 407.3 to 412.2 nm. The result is 0.99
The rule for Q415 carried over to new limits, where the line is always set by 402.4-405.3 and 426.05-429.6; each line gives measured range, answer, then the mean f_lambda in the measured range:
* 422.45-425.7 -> 0.032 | 4.5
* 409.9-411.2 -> 0.099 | 4.12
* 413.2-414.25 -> -0.005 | 4.5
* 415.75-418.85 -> 0.065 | 4.41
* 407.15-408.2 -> 0.053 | 4.22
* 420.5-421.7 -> 0.003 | 4.52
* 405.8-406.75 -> 0.057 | 4.17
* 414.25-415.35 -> 0.007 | 4.46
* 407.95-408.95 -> -0.020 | 4.54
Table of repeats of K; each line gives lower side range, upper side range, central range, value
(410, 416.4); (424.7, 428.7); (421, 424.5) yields 0.127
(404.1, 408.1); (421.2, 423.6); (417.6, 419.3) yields -0.073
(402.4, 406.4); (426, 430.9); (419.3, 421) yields -0.025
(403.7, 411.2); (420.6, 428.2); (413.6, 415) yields -0.037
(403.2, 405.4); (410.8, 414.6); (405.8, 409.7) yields 0.068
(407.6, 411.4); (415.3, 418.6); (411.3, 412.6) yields -0.074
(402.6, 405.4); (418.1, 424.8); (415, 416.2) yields 0.028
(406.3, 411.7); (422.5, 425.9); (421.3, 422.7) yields 0.050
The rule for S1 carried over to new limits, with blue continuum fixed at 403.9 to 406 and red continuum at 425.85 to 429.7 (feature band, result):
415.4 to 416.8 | 0.02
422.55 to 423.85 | 0.08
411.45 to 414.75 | -0.09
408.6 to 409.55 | -0.08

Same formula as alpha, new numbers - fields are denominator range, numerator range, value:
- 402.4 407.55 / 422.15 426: 1.04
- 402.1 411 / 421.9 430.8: 1.01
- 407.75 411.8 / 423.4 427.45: 1.06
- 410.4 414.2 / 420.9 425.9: 1.00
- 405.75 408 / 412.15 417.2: 1.06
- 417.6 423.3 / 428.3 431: 0.89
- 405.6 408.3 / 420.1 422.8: 1.04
